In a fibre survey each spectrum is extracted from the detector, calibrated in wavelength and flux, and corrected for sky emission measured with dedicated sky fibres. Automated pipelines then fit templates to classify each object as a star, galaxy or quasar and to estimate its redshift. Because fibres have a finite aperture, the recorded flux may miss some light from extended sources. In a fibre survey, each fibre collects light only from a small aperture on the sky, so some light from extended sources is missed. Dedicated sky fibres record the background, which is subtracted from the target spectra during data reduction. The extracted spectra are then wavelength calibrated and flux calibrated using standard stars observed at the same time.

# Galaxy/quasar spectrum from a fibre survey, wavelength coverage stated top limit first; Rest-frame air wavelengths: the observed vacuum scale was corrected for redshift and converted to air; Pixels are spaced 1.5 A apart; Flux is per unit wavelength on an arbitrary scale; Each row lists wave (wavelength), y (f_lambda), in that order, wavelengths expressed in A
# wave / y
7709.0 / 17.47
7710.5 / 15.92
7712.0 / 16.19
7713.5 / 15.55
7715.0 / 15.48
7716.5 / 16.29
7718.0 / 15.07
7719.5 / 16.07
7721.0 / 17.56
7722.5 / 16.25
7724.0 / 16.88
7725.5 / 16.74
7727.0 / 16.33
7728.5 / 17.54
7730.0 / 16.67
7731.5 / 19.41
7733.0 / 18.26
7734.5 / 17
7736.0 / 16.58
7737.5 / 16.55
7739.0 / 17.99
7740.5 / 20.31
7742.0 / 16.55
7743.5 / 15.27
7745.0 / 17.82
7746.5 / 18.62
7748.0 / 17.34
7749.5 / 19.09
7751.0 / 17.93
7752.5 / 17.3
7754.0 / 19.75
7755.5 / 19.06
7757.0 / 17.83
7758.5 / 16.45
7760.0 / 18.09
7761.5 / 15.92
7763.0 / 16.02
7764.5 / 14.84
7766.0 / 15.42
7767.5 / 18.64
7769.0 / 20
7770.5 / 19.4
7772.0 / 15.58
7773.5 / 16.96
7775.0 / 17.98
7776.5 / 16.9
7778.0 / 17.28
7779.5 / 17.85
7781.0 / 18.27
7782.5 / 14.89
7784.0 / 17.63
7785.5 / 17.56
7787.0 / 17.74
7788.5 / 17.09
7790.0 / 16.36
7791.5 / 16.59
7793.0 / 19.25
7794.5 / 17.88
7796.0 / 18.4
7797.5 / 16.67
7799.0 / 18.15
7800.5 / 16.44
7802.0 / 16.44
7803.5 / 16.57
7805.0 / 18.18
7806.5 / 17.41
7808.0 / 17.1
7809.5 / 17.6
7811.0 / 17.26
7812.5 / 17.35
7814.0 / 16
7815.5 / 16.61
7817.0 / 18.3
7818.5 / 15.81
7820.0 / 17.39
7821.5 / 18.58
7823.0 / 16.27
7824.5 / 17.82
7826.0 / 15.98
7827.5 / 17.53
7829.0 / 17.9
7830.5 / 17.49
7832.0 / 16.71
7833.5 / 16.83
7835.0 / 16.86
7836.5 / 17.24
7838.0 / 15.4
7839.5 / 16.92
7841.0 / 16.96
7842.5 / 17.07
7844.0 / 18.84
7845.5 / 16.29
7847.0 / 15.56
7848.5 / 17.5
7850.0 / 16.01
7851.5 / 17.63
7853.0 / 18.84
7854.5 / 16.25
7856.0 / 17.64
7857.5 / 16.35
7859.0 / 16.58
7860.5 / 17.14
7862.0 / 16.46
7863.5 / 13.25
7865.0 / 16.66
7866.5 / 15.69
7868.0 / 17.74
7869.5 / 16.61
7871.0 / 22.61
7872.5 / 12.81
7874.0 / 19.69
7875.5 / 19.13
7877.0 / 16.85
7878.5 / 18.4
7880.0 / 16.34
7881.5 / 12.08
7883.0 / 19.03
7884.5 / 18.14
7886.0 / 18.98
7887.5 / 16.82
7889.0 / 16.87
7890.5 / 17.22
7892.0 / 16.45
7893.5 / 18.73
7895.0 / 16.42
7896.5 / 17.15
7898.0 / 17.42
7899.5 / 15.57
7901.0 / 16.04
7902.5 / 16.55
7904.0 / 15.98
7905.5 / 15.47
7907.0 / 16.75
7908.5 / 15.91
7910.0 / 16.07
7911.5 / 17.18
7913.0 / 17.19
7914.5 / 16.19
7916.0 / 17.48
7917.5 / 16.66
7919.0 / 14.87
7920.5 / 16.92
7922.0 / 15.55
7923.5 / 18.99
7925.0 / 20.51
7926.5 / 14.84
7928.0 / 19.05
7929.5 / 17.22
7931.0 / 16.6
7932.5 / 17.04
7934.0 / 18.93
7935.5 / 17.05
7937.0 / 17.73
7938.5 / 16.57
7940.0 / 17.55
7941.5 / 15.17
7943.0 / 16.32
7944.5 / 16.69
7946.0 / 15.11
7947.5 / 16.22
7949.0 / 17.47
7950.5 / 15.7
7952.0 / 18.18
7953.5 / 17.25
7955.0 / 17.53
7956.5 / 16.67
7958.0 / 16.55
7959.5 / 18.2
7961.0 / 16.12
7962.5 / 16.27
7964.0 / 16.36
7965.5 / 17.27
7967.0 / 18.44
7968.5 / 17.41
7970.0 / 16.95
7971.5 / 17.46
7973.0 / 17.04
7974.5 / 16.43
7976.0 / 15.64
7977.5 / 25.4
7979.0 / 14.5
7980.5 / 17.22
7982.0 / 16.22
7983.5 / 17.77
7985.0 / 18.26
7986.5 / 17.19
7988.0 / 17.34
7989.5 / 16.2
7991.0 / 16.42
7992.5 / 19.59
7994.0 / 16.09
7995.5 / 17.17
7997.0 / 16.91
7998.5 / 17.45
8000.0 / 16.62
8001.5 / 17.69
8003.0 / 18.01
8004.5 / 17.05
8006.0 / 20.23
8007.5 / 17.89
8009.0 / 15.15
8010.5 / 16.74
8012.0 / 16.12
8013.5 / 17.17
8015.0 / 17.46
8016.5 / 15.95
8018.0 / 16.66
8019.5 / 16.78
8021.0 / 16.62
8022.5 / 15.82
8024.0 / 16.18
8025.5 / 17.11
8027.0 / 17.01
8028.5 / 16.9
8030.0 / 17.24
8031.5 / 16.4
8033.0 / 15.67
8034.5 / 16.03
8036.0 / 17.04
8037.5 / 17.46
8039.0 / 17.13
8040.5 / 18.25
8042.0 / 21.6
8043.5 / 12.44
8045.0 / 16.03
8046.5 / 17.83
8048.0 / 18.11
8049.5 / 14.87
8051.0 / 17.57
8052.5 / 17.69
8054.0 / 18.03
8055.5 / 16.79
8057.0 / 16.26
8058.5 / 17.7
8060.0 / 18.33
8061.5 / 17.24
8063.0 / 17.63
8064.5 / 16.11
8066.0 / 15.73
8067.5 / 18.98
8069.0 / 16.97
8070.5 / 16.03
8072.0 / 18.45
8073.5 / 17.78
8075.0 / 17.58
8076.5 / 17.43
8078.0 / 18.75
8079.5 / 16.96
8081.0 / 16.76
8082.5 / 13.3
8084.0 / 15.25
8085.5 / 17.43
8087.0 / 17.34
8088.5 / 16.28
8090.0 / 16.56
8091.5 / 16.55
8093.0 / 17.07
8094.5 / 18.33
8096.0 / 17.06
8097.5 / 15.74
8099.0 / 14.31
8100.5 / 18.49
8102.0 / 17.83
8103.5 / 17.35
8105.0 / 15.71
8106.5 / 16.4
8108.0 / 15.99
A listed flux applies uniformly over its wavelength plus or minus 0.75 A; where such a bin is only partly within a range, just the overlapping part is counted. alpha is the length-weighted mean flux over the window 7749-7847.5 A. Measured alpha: 17.3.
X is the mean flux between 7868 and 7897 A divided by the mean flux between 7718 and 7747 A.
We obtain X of 1.0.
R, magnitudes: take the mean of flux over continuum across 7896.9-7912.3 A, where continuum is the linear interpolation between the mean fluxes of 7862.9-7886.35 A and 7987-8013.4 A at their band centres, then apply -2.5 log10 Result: 0.054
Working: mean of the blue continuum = 17.1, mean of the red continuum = 17.2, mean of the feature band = 16.3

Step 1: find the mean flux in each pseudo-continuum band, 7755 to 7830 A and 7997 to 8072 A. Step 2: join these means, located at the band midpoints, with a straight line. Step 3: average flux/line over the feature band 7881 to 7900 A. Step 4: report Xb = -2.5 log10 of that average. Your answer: 0.006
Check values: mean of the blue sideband 17.3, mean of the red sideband 17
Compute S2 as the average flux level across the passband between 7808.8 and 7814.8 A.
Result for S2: 17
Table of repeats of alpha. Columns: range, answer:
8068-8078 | 17.5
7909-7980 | 17.1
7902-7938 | 16.9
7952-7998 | 17.3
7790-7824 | 17.3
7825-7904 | 17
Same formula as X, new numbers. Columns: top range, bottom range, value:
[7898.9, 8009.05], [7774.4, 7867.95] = 1.00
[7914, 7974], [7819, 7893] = 1.00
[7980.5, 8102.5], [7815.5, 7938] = 1.00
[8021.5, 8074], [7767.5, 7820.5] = 0.98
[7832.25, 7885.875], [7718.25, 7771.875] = 0.97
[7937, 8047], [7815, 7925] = 1.00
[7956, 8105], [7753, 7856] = 0.99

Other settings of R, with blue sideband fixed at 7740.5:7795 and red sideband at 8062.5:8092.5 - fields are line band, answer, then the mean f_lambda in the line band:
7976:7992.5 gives -0.04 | 17.6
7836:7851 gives 0.03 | 16.8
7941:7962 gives 0.03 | 16.7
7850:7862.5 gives 0.02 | 17.1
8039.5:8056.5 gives -0.02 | 17.2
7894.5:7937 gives 0.02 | 16.9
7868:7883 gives 0.00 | 17.3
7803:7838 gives 0.01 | 17.1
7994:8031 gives 0.00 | 17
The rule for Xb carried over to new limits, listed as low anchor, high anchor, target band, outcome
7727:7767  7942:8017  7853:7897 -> 0.01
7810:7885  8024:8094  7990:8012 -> -0.02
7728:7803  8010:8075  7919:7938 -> -0.01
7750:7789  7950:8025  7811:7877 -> 0.02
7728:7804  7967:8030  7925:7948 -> 0.02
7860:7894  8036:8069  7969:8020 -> -0.01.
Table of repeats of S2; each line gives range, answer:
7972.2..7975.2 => 16.8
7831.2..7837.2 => 16.9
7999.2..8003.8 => 17.4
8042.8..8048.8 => 16.1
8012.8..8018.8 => 16.8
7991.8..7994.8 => 17.8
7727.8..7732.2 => 17.9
